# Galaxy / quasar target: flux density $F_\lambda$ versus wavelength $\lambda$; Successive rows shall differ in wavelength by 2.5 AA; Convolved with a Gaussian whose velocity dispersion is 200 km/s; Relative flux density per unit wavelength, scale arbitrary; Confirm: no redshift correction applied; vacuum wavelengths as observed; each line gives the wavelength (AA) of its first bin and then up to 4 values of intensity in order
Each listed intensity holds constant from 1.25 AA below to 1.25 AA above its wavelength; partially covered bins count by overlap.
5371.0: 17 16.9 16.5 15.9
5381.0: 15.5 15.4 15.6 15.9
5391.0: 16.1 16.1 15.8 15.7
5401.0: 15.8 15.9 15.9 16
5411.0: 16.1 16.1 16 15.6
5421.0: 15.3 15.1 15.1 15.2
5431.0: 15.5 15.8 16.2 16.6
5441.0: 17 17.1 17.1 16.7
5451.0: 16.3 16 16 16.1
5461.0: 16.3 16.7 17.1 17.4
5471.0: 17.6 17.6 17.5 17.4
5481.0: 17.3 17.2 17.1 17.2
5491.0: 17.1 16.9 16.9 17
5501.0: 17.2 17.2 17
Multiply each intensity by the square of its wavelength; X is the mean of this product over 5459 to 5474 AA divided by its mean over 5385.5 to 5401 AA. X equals 1.10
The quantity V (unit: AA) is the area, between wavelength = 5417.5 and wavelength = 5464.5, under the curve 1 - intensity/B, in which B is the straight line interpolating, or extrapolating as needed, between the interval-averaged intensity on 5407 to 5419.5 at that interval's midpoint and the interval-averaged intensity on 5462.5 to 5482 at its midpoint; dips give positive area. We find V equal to 1.5 AA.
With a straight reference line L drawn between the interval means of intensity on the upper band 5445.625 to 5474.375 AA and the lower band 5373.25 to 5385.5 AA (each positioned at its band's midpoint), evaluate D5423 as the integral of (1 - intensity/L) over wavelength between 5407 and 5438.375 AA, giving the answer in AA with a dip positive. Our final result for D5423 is 1.3 AA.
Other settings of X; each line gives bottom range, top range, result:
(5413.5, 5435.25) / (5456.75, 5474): 1.11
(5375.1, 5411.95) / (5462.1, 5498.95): 1.12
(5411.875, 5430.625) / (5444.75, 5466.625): 1.08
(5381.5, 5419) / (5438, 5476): 1.08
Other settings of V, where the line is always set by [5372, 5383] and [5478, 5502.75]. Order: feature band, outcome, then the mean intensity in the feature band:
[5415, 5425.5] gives 0.7 AA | 15.5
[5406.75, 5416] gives 0.2 AA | 16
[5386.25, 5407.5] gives 0.6 AA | 15.9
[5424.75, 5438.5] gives 0.8 AA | 15.7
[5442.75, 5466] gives 0.4 AA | 16.5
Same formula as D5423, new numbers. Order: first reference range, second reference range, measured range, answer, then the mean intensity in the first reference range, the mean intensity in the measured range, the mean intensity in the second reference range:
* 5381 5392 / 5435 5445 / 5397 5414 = 0.17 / 15.7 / 15.9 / 16.7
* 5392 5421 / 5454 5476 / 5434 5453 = -0.17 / 15.9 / 16.7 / 16.9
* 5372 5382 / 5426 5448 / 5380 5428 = 1.53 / 16.2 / 15.7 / 16.3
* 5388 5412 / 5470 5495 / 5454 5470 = 0.34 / 15.9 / 16.6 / 17.3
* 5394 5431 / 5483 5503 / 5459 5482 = -0.67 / 15.7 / 17.2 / 17.1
